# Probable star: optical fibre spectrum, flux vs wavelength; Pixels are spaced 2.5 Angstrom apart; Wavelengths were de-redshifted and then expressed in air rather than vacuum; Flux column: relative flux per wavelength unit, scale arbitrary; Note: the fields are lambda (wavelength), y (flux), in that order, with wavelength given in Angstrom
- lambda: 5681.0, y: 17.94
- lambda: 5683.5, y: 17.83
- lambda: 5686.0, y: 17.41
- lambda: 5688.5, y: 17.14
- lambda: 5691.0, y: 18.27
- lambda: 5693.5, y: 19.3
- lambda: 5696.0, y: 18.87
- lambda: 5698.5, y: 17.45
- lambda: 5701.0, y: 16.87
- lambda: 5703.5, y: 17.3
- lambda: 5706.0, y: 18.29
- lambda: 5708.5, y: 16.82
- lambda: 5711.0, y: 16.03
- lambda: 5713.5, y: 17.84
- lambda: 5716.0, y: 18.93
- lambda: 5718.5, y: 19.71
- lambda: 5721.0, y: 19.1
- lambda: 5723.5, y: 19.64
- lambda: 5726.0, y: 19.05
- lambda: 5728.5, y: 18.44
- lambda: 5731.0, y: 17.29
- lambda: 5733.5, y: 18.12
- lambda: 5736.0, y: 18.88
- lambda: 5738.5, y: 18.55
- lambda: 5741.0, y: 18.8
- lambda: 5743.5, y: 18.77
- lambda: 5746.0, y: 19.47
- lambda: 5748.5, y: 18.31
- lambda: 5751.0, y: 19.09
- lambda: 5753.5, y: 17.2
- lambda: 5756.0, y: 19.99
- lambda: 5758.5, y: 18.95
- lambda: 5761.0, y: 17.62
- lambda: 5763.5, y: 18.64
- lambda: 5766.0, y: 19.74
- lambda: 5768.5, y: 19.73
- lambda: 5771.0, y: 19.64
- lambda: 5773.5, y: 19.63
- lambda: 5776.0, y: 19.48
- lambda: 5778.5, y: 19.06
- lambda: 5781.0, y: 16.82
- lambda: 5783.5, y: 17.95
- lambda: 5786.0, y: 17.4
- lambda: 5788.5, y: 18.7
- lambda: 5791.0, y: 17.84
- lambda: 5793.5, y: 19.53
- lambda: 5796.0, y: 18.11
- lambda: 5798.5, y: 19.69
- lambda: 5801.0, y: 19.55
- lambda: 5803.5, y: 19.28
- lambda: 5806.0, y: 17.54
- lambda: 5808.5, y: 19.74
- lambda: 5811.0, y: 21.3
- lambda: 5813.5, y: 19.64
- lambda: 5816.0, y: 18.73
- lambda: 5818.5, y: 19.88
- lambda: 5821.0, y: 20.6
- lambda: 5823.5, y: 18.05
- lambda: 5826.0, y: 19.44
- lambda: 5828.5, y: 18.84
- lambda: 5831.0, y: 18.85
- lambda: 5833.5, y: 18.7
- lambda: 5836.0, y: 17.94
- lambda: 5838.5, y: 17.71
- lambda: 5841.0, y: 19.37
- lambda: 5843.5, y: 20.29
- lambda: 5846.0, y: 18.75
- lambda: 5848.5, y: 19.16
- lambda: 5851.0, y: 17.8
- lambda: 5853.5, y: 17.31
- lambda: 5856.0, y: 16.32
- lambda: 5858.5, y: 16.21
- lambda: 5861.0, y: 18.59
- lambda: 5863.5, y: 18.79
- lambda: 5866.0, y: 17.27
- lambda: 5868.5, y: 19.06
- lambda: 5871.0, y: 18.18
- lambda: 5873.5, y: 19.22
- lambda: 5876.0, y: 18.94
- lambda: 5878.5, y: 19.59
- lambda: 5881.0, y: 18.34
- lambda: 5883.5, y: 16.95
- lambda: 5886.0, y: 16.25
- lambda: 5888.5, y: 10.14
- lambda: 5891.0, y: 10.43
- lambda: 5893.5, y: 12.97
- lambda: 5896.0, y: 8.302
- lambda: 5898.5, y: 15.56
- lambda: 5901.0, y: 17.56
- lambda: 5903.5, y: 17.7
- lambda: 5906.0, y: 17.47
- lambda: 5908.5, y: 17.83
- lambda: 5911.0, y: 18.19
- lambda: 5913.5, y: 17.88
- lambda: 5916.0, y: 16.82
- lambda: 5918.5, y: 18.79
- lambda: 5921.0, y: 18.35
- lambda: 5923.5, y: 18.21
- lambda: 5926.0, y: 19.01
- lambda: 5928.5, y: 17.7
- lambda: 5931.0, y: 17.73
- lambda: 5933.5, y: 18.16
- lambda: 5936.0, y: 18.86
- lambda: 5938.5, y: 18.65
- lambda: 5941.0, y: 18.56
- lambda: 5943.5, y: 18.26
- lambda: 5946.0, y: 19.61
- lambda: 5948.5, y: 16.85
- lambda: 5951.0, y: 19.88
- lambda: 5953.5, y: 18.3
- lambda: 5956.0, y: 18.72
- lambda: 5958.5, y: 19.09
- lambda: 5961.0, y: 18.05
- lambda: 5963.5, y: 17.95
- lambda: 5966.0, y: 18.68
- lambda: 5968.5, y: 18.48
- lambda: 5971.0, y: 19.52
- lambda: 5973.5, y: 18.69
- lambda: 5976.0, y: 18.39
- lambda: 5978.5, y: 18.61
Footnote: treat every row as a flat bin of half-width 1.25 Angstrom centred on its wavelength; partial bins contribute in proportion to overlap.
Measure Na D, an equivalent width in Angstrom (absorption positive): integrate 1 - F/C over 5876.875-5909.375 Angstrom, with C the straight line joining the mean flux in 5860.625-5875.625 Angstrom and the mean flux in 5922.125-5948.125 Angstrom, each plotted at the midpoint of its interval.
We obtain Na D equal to 5.6 Angstrom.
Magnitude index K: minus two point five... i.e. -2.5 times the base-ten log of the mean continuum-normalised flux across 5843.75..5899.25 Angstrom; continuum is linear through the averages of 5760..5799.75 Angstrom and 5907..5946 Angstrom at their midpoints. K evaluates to 0.11 mag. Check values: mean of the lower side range 18.7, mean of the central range 16.6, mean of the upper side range 18.2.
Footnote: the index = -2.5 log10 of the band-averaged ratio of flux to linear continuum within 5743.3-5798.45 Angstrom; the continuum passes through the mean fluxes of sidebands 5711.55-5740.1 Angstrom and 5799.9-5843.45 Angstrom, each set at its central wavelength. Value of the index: 0.01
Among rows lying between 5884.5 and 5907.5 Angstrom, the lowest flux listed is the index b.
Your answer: 8.302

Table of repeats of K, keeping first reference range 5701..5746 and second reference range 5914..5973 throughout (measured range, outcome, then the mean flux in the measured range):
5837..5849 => -0.04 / 19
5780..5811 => -0.02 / 18.6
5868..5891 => 0.09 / 17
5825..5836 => -0.03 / 18.8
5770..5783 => -0.03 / 18.9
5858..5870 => 0.02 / 18.1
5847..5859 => 0.06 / 17.5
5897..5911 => 0.08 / 17.2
